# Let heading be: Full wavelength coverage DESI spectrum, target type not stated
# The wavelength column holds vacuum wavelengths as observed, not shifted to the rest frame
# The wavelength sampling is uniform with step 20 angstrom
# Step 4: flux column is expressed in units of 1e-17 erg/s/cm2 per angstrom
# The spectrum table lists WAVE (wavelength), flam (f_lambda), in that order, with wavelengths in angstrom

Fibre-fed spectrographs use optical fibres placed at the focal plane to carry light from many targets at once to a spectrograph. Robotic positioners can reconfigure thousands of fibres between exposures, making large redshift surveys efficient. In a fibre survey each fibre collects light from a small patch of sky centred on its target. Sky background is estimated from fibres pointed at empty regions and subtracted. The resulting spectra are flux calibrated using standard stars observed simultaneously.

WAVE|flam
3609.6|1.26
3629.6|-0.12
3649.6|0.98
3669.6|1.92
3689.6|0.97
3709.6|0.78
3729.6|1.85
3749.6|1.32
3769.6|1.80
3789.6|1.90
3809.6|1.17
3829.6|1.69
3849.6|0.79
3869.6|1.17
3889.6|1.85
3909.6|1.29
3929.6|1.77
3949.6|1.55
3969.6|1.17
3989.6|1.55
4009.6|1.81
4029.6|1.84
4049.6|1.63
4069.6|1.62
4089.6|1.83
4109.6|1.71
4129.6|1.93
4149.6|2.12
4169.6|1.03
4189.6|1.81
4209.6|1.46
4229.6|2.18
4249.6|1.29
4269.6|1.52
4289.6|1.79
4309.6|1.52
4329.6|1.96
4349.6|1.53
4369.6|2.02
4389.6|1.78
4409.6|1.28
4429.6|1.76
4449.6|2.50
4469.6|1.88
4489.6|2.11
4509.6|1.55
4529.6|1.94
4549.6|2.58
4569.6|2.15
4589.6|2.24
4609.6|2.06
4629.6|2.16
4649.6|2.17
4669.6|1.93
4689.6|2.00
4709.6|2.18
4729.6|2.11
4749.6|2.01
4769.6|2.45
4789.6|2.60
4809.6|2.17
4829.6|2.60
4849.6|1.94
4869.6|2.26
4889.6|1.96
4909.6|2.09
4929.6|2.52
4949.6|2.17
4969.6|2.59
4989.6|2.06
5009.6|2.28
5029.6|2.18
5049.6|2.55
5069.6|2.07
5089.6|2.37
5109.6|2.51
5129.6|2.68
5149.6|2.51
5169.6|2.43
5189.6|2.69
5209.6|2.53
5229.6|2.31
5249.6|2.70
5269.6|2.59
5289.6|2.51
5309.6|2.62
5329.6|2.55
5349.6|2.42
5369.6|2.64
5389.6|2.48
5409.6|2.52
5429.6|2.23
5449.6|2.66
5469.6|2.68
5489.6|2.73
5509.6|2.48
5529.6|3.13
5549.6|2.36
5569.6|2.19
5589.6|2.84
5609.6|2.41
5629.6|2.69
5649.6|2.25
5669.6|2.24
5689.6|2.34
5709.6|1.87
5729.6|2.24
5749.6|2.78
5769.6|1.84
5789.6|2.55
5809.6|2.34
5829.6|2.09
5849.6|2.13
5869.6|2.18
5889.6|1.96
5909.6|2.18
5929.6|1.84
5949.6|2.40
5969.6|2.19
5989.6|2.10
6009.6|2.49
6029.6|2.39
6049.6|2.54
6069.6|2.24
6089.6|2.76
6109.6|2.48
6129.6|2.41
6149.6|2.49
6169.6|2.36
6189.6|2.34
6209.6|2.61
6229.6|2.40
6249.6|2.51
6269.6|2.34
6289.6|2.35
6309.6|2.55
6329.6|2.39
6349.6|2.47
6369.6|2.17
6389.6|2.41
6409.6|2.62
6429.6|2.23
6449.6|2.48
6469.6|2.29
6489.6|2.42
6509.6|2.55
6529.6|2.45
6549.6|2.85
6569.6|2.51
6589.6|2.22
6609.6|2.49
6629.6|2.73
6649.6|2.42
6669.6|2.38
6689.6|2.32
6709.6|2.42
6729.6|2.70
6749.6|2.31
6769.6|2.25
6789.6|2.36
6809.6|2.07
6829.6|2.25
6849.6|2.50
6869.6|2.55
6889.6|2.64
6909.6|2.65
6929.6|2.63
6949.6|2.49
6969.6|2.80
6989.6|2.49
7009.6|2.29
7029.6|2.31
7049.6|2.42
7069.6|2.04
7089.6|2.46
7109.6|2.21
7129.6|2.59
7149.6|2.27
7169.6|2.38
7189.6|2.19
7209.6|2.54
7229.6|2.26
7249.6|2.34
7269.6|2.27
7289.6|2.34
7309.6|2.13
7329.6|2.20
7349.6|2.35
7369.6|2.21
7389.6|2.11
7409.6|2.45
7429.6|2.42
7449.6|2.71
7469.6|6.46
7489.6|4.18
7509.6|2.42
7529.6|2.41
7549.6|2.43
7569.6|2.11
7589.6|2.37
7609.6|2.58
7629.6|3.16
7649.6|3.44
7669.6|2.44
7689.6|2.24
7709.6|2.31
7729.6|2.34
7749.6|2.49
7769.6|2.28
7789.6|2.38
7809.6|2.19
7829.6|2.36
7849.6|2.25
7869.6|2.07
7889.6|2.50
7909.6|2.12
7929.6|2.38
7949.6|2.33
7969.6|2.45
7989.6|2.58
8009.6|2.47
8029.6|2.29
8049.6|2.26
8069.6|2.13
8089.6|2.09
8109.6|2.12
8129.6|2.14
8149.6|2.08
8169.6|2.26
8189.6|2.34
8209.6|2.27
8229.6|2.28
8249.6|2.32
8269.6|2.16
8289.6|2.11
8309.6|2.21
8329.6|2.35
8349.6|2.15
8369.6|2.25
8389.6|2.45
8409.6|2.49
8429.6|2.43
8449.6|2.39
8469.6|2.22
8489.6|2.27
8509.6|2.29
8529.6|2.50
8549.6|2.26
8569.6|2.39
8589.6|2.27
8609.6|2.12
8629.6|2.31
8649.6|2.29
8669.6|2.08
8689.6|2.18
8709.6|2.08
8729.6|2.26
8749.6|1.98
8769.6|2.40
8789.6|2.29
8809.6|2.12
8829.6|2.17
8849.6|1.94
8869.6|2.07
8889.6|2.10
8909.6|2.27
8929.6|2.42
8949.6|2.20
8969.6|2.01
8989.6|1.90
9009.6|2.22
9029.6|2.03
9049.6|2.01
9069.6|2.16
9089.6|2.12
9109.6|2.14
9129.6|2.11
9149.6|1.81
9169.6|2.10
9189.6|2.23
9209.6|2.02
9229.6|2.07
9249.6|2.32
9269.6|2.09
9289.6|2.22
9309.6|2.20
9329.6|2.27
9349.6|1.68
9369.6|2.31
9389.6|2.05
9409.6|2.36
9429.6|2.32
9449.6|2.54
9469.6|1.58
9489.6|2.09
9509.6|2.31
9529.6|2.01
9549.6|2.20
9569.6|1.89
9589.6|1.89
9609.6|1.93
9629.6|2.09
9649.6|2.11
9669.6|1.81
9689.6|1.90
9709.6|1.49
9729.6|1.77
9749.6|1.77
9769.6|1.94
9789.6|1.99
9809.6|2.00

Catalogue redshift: 0.137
